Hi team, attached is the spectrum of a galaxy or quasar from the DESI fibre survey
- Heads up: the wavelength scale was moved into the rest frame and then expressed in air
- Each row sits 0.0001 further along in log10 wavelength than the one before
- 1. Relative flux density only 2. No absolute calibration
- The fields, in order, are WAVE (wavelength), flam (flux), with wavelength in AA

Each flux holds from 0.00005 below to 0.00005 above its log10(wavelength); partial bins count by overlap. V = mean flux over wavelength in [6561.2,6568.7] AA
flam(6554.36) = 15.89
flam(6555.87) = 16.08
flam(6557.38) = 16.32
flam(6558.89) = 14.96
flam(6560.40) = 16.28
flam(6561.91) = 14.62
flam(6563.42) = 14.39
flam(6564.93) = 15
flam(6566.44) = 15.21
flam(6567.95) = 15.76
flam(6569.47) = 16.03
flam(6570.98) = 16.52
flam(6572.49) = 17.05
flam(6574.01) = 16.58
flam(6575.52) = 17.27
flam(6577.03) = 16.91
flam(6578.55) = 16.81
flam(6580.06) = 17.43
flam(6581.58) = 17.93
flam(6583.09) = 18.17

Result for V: 15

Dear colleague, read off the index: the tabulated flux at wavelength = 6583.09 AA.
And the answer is 18.17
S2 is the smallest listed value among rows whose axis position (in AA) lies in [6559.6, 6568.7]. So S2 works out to 14.39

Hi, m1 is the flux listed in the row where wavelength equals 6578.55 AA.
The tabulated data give 16.81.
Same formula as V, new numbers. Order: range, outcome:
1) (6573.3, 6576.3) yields 17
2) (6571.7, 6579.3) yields 16.9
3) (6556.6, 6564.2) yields 15.3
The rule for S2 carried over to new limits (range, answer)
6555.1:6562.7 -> 14.62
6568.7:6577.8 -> 16.03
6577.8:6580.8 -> 16.81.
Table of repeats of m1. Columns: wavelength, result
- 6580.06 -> 17.43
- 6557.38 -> 16.32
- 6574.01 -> 16.58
